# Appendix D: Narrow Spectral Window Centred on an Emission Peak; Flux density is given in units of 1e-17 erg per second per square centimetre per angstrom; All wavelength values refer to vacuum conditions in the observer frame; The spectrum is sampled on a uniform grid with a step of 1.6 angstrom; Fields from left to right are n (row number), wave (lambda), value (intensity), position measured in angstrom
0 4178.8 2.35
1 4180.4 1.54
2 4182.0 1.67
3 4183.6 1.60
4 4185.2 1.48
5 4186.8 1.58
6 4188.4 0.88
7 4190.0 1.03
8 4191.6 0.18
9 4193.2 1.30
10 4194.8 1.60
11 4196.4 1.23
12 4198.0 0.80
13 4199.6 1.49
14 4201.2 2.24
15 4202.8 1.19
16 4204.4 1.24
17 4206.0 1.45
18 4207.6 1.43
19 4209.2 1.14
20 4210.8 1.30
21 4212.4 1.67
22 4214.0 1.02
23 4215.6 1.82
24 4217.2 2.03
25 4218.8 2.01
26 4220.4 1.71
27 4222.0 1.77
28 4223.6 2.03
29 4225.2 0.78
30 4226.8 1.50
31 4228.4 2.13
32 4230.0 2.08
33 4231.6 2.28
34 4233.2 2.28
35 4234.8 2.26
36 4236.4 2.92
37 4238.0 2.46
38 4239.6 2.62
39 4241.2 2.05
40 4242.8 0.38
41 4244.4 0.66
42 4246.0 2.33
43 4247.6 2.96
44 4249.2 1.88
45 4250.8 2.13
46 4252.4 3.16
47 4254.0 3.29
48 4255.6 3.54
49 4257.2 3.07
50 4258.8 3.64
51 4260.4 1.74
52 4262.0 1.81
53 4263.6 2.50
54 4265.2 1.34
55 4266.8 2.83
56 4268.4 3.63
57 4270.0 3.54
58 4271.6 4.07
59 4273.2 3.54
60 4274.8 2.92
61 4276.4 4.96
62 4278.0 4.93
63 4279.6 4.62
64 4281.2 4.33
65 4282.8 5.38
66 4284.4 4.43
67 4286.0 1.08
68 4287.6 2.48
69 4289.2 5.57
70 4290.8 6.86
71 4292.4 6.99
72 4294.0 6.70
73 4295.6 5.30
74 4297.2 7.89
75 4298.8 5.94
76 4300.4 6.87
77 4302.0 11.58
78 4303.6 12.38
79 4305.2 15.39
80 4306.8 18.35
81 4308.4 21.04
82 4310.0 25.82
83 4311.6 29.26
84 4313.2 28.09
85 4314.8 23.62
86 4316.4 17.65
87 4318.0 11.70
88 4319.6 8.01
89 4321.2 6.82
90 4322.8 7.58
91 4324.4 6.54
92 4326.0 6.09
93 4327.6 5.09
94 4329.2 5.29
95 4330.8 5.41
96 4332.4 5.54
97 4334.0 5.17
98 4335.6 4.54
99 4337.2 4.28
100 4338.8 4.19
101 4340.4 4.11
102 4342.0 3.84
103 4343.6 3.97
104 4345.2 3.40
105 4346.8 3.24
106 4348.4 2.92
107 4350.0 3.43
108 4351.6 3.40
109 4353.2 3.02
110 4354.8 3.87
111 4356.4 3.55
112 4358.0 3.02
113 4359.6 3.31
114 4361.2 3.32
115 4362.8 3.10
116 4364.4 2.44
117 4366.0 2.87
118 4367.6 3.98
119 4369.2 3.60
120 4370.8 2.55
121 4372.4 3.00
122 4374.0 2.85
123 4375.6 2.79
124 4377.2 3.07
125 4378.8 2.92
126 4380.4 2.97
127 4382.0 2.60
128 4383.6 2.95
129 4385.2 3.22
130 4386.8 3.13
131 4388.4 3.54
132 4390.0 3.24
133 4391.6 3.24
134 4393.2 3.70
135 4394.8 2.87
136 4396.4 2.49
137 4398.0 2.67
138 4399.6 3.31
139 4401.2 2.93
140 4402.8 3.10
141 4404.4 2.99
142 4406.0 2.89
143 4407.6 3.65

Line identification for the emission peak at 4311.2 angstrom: Ly-alpha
